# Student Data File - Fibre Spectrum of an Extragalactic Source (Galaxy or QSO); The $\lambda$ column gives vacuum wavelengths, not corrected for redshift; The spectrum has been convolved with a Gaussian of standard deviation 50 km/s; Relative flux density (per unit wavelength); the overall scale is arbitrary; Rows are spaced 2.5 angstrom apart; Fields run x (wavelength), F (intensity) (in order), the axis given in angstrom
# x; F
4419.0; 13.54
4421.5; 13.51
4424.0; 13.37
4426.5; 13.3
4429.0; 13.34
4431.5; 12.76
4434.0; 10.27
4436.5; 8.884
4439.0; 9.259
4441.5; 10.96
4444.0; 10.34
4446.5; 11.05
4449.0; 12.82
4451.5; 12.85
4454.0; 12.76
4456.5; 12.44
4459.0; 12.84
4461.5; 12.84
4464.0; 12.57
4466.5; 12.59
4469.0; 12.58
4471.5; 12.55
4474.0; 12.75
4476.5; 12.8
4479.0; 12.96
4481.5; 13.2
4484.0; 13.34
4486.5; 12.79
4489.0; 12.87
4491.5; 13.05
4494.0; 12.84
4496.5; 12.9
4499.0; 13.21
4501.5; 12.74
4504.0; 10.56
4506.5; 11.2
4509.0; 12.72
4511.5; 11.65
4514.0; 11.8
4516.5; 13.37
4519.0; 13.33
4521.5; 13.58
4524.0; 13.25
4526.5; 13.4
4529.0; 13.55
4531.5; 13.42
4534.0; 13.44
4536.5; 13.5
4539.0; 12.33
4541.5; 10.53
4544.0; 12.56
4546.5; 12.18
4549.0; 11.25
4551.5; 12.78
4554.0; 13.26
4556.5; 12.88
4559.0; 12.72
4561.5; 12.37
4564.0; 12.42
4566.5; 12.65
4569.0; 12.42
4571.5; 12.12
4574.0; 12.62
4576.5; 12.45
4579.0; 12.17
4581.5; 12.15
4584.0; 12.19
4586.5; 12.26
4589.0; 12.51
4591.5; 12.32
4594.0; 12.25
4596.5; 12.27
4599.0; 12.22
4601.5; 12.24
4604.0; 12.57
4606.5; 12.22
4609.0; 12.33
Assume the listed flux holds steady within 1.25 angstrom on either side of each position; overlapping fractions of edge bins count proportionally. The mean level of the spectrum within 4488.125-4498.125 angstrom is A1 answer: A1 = 12.9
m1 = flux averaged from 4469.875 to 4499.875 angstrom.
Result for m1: 12.9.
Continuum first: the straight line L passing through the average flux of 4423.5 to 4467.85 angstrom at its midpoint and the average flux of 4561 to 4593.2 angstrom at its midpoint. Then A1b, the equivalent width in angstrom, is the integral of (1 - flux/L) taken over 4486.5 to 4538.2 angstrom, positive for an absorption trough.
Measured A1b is -2.8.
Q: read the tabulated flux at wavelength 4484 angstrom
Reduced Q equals 13.34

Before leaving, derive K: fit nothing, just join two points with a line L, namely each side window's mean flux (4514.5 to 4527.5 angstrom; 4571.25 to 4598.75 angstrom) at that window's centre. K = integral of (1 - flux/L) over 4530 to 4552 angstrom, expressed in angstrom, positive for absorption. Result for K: 0.9 angstrom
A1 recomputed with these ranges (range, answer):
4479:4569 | 12.7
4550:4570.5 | 12.7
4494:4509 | 12.2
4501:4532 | 12.6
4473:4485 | 13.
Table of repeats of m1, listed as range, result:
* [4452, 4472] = 12.7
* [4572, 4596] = 12.3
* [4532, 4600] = 12.4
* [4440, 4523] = 12.5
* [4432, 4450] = 10.6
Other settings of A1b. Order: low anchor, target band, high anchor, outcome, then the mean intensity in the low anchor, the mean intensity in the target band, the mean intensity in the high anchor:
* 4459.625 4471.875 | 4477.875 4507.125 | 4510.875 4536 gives 0.45 angstrom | 12.6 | 12.7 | 13.1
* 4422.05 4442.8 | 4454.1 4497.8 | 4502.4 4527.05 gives -2.79 angstrom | 11.6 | 12.8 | 12.5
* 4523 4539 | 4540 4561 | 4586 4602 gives 1.20 angstrom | 13.3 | 12.3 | 12.3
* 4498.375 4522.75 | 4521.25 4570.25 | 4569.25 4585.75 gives -1.45 angstrom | 12.4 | 12.7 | 12.3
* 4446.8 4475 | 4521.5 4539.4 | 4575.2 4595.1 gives -1.29 angstrom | 12.6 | 13.3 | 12.3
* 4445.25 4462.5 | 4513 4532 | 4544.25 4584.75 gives -1.17 angstrom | 12.5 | 13.2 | 12.4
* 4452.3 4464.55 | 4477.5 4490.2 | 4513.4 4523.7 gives -0.15 angstrom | 12.7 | 13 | 13.1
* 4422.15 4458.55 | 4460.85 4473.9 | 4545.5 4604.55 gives -0.78 angstrom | 11.8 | 12.6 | 12.4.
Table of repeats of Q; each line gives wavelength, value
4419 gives 13.54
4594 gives 12.25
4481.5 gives 13.2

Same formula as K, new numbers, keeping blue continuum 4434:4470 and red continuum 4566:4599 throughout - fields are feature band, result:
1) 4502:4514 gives 0.3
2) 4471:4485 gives -1.3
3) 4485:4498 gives -1.1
